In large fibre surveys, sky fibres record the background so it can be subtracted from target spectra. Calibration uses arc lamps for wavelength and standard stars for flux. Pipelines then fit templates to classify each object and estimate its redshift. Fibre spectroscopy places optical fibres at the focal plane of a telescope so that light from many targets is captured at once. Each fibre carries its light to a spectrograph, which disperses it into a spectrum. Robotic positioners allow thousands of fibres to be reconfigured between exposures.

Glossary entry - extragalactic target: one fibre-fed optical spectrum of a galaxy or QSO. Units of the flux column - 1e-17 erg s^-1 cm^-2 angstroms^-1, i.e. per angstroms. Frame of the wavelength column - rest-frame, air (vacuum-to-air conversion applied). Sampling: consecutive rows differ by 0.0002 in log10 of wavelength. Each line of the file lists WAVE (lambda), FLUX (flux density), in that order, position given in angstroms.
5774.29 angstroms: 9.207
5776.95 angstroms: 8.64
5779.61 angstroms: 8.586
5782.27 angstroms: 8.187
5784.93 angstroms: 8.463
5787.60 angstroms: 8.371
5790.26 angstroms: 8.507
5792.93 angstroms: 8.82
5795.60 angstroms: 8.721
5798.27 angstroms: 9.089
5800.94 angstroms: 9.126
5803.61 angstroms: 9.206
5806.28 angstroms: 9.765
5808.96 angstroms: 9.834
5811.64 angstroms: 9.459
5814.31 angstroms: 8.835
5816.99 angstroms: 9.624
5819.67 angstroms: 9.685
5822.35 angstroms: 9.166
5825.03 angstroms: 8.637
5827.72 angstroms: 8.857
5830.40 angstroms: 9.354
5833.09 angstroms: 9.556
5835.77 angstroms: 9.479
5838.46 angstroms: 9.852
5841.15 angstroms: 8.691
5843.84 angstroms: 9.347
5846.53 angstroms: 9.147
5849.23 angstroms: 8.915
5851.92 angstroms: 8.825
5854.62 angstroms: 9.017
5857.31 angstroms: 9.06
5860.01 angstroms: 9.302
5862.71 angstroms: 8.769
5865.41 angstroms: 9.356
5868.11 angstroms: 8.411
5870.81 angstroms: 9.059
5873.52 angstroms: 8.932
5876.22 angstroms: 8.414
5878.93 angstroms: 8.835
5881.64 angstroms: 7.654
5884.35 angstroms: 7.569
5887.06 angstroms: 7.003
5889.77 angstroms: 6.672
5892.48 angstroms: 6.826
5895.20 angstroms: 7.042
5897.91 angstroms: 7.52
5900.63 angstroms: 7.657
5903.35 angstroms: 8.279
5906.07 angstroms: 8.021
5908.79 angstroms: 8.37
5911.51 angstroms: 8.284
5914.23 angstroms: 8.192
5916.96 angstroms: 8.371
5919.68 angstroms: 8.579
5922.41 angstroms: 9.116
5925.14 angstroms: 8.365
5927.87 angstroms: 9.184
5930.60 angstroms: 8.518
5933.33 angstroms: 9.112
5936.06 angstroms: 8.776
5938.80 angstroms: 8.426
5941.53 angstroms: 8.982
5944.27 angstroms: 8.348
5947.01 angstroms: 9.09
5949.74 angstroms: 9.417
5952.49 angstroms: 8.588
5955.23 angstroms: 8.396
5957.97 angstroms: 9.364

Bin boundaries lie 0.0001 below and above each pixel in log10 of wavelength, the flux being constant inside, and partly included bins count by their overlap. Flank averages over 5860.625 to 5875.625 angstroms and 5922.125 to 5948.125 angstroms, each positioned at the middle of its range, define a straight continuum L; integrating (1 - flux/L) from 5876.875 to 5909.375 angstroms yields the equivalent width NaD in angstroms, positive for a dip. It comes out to 4.5 angstroms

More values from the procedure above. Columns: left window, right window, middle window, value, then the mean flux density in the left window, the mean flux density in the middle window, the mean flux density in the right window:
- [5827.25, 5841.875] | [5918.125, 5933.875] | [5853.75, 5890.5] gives 2.7 angstroms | 9.35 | 8.45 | 8.79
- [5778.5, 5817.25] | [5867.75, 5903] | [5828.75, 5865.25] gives -3.8 angstroms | 8.96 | 9.18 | 7.81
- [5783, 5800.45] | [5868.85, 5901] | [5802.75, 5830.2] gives -2.9 angstroms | 8.67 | 9.31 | 7.78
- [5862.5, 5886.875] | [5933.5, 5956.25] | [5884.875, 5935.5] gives 3.3 angstroms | 8.47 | 8.07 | 8.78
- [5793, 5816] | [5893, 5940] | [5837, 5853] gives -0.4 angstroms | 9.24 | 9.14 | 8.31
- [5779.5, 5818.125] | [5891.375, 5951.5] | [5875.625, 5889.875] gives 1.4 angstroms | 8.98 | 7.74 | 8.39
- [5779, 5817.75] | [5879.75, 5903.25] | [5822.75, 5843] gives -2.0 angstroms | 8.97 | 9.21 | 7.33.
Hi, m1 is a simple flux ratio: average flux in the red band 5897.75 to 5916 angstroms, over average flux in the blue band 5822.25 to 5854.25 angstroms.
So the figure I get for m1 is 0.9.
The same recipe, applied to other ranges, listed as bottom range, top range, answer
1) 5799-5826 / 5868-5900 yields 0.84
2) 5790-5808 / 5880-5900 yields 0.80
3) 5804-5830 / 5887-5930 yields 0.86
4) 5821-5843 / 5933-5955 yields 0.96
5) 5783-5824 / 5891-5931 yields 0.90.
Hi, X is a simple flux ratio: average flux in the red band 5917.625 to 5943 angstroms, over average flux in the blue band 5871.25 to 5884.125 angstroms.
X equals 1.0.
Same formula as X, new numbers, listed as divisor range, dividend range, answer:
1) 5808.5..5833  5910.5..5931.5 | 0.93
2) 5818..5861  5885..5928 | 0.86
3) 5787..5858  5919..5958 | 0.96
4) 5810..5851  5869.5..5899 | 0.84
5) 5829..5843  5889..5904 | 0.78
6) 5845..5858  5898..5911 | 0.89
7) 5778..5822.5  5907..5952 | 0.96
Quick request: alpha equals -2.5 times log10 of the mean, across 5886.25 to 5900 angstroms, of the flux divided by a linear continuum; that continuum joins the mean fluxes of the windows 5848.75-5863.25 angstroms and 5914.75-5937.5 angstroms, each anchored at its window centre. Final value 0.25 mag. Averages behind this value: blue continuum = 9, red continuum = 8.73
